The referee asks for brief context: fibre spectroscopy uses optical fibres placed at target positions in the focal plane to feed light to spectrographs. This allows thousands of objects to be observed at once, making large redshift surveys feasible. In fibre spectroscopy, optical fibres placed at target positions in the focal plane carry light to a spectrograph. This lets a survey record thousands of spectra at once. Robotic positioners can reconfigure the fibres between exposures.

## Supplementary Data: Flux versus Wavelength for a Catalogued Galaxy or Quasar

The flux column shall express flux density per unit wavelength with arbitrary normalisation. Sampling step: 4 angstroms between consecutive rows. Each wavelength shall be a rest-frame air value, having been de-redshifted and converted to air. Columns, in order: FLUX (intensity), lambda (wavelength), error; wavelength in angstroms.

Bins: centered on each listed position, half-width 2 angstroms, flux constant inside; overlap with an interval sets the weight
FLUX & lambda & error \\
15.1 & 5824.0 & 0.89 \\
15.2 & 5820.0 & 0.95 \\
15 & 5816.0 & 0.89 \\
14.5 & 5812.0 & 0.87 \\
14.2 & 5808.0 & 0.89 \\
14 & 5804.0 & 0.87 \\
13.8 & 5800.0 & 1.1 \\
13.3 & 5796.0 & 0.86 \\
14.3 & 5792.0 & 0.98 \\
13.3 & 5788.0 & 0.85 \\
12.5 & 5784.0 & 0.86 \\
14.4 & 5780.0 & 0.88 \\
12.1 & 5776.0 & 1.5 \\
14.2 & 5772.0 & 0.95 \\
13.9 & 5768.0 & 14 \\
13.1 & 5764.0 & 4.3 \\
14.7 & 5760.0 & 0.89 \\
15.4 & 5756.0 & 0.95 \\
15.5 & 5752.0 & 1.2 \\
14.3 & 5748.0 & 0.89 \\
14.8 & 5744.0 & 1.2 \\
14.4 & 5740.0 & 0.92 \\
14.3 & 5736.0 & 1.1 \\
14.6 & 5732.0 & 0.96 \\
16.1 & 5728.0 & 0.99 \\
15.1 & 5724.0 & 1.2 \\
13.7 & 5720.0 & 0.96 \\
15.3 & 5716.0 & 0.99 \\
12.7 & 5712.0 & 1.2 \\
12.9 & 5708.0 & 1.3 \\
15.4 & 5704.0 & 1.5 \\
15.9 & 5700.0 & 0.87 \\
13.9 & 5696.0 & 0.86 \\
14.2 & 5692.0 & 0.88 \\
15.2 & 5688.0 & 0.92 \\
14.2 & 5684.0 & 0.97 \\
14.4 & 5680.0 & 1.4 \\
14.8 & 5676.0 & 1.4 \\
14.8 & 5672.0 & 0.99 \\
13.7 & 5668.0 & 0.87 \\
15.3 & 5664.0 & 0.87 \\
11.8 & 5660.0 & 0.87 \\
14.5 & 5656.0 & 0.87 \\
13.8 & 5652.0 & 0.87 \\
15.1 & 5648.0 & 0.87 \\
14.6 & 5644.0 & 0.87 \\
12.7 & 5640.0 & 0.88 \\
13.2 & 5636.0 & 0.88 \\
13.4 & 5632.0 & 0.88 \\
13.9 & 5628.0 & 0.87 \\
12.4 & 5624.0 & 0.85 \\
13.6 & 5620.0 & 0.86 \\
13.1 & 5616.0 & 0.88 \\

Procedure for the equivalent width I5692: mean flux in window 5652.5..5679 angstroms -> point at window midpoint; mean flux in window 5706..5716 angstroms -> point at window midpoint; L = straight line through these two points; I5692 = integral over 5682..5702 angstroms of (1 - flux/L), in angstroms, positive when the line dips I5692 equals -1.5 angstroms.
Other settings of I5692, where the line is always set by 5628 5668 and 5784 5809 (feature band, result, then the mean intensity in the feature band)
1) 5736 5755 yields -1.4 angstroms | 14.7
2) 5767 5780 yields 0.2 angstroms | 13.5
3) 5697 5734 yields -2.3 angstroms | 14.6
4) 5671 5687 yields -0.9 angstroms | 14.6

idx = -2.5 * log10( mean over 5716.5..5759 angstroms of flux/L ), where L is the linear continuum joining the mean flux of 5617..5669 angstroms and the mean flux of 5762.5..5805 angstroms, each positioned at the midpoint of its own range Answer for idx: -0.10 mag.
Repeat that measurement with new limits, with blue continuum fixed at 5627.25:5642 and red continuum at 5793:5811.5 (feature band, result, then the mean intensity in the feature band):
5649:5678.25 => -0.06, 14.1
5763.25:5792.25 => 0.03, 13.4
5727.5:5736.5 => -0.10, 14.9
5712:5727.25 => -0.07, 14.6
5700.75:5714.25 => -0.03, 13.9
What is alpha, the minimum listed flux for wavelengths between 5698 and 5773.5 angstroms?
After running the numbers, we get 12.7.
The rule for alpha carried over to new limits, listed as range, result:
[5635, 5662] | 11.8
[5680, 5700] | 13.9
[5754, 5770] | 13.1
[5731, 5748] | 14.3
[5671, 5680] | 14.4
